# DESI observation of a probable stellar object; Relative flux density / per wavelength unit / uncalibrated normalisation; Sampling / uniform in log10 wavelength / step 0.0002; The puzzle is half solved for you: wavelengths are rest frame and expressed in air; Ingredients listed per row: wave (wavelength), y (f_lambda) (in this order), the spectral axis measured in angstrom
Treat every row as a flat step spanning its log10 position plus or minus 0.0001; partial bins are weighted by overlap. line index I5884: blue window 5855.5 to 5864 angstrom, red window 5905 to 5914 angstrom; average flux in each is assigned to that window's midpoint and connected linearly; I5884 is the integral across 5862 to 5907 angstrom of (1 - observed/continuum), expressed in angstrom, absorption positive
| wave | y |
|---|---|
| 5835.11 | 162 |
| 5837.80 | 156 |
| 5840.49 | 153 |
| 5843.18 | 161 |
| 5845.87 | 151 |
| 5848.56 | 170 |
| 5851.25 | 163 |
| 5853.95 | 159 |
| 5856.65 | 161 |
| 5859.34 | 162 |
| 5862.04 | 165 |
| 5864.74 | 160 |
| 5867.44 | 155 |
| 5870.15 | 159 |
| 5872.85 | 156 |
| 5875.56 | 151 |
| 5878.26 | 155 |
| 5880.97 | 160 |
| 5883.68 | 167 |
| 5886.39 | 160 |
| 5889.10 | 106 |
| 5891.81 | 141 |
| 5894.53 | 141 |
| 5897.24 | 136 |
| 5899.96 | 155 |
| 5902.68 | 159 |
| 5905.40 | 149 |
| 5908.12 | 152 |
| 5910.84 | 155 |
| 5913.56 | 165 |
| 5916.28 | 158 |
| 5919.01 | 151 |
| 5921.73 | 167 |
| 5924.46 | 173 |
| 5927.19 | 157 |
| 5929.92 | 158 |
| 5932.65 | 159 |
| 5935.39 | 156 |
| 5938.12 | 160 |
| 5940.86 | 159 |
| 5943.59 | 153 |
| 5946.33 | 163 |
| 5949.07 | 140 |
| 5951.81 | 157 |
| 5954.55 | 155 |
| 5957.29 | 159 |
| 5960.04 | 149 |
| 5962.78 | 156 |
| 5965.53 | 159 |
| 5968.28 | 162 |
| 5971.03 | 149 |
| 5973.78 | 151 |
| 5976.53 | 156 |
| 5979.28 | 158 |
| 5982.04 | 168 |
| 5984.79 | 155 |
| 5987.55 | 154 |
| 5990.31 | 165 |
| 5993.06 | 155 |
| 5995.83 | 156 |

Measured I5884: 2.21 angstrom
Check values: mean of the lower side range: 163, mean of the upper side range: 155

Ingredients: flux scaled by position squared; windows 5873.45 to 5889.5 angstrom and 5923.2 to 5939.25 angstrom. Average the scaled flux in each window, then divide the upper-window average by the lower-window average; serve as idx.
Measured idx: 1.1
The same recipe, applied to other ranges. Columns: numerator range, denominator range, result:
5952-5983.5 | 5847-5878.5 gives 1.02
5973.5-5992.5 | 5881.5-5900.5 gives 1.14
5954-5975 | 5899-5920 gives 1.01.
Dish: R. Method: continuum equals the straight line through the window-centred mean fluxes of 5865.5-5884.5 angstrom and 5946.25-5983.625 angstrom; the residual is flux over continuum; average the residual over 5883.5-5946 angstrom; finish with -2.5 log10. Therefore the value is 0.02 mag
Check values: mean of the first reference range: 157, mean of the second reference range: 156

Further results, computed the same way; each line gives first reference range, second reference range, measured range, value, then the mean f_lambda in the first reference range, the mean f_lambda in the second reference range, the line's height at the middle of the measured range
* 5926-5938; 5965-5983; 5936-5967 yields 0.014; 158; 157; 158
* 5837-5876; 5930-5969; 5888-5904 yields 0.129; 159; 156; 158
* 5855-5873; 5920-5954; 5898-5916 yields 0.025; 160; 158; 159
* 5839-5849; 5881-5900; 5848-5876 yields -0.053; 158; 144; 152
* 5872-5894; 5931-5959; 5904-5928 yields -0.041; 149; 156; 153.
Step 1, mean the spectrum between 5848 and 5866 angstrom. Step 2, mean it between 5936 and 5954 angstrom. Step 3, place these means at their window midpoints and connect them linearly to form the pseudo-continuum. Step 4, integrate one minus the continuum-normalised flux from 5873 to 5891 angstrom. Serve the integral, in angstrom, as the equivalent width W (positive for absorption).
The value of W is 1.2 angstrom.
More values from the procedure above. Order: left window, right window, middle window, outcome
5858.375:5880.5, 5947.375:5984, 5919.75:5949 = -0.6 angstrom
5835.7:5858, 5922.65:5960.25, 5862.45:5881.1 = 0.2 angstrom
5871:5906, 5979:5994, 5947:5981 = 0.5 angstrom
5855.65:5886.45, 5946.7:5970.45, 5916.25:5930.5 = -0.4 angstrom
